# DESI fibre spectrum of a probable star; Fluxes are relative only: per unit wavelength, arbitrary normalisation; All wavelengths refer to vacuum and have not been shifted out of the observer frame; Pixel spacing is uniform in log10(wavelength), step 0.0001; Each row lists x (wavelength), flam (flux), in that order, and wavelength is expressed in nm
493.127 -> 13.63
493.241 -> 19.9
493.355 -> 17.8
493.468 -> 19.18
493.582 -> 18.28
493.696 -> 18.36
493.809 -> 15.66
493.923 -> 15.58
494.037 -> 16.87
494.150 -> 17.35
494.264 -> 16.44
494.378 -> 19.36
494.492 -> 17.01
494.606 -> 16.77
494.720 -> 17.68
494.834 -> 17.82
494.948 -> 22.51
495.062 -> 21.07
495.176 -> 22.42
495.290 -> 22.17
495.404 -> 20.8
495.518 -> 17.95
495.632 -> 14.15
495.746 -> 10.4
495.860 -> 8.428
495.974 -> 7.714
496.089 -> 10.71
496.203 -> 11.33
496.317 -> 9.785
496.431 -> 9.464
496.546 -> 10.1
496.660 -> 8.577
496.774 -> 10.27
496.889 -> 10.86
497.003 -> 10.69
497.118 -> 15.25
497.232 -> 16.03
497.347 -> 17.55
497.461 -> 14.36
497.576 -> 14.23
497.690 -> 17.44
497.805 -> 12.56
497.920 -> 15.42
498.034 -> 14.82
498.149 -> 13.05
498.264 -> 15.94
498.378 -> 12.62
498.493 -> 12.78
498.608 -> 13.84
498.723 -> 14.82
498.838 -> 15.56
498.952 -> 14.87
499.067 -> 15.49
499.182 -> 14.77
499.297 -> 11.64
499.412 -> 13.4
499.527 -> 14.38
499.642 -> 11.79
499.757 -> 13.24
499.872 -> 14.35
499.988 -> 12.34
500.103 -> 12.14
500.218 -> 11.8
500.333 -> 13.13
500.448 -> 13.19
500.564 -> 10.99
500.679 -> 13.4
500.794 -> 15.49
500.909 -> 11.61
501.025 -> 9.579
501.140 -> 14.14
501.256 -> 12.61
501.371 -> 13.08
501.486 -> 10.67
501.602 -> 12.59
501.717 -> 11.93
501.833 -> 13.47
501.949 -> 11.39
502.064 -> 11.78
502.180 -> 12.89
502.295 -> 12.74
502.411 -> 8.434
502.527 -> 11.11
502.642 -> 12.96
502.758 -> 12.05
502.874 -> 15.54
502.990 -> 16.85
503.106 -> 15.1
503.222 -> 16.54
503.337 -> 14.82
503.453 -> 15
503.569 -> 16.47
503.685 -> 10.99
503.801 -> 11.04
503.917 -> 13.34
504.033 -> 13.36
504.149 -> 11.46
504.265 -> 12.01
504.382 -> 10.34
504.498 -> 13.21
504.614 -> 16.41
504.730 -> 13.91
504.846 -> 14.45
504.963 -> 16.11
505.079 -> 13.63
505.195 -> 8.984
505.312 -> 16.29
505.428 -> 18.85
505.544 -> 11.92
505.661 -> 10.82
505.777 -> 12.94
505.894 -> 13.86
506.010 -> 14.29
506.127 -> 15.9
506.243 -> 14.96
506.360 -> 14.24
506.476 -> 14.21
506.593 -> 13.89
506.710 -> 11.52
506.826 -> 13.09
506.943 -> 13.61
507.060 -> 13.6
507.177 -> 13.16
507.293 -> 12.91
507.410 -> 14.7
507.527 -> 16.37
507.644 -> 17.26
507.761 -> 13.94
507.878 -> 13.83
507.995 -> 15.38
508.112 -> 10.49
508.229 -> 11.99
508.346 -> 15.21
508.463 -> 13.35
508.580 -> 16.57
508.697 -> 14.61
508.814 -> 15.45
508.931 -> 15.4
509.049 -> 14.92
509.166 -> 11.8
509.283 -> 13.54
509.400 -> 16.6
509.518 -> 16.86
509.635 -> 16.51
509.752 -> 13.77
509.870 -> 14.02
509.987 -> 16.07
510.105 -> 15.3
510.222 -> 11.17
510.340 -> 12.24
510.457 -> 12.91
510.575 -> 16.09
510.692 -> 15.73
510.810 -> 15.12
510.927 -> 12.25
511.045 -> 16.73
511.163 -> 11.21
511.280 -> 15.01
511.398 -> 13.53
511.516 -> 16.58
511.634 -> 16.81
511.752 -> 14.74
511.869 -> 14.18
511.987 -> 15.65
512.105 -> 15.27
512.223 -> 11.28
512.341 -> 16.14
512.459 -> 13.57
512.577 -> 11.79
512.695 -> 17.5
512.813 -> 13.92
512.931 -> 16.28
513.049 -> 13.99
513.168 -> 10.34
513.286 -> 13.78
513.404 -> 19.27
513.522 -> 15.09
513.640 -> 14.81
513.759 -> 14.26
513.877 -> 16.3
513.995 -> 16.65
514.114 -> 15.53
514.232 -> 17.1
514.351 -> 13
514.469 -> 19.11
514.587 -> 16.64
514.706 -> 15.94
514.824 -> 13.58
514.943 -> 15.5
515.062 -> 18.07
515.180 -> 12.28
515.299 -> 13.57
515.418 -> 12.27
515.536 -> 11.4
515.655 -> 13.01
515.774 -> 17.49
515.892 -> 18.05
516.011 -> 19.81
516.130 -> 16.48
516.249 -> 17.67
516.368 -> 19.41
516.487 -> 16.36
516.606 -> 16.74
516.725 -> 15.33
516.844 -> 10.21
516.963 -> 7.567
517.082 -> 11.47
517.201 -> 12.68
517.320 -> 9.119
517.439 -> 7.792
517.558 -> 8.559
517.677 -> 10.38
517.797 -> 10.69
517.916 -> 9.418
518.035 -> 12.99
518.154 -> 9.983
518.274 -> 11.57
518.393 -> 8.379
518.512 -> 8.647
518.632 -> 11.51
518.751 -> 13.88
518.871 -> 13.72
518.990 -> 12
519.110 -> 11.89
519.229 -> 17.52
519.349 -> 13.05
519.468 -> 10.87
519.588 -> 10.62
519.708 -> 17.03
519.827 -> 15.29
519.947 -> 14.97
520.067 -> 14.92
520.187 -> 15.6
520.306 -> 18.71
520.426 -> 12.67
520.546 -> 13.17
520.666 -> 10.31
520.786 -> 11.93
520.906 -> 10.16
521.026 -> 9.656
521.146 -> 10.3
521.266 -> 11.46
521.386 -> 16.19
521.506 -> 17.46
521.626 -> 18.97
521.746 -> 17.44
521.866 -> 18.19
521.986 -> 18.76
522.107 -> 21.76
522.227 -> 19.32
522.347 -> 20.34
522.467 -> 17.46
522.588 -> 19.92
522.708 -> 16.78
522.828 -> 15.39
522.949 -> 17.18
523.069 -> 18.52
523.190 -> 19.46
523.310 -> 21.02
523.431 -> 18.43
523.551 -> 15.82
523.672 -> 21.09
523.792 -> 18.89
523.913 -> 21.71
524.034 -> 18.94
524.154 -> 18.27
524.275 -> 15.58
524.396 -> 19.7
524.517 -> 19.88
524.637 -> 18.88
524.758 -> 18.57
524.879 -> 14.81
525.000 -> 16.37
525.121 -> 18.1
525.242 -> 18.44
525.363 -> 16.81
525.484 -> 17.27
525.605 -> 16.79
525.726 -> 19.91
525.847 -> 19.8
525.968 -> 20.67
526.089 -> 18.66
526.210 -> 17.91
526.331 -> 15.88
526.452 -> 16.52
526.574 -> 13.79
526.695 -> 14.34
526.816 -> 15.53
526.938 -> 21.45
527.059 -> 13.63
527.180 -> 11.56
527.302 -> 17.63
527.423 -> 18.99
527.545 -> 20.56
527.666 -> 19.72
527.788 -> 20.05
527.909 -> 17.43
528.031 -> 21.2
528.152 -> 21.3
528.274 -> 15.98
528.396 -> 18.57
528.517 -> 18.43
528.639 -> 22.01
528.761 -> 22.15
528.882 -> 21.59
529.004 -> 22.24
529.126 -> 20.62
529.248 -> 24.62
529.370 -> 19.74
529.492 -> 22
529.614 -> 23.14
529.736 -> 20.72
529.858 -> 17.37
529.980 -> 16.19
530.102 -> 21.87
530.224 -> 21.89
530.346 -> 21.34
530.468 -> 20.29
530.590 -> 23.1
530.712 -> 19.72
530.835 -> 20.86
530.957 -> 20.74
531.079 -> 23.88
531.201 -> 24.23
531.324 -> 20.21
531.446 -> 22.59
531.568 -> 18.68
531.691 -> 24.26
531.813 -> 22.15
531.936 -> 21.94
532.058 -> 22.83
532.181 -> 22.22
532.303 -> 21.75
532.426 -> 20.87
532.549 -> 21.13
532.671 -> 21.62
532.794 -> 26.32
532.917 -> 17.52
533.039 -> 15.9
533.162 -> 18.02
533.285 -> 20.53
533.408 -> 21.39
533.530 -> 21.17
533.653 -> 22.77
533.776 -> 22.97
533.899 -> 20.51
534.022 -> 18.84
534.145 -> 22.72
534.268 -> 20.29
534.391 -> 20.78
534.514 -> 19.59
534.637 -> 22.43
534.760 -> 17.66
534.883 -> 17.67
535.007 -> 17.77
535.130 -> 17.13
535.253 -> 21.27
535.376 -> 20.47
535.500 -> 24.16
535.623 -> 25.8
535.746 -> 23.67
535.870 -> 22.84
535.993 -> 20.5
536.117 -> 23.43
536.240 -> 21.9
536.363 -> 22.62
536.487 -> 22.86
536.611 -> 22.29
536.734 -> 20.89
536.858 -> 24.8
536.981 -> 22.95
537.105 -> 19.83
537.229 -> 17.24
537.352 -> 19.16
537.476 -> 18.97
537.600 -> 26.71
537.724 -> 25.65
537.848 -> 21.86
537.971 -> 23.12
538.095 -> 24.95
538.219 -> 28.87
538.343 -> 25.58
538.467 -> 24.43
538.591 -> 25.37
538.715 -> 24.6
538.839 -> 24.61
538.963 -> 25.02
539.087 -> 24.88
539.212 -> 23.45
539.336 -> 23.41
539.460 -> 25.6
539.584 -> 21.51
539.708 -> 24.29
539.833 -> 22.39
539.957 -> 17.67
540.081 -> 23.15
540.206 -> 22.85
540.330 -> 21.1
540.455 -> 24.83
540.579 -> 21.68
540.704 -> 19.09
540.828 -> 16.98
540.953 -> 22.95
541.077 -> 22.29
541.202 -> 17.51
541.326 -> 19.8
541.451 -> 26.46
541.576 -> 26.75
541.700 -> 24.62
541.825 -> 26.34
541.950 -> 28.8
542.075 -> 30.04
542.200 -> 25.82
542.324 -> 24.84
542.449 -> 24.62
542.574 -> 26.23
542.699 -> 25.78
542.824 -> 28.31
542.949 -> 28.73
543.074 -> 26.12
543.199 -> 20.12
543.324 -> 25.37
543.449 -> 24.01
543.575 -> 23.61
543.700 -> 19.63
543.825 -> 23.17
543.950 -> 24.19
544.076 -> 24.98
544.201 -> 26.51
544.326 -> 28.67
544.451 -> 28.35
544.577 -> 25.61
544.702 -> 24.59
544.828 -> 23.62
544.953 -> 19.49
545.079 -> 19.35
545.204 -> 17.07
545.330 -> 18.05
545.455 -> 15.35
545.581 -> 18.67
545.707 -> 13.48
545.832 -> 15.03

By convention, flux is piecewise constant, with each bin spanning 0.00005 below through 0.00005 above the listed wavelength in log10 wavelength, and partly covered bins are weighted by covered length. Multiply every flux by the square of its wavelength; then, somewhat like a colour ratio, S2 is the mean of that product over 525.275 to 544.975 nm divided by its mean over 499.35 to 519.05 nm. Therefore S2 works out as 1.8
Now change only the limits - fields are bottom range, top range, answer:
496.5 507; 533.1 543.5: 1.97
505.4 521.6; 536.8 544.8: 1.90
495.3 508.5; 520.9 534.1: 1.59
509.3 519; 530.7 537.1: 1.64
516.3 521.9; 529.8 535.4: 1.69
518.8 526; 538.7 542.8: 1.53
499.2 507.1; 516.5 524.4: 1.19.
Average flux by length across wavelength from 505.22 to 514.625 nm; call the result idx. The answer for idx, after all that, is 14.5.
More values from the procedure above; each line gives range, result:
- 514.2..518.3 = 13.7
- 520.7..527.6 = 17.3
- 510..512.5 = 14.4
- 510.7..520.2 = 14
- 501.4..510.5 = 13.7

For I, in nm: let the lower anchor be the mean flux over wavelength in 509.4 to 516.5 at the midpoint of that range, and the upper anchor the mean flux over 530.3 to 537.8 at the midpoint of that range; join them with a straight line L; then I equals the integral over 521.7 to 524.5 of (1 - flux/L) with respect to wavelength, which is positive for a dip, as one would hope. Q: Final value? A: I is -0.09 nm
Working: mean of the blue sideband 15.1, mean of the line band 18.7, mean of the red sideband 21.4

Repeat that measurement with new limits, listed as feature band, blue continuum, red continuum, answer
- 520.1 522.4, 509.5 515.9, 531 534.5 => 0.29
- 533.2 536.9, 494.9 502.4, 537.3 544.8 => 0.21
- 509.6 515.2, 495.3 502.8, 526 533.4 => 0.40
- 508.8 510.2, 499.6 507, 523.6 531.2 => -0.02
